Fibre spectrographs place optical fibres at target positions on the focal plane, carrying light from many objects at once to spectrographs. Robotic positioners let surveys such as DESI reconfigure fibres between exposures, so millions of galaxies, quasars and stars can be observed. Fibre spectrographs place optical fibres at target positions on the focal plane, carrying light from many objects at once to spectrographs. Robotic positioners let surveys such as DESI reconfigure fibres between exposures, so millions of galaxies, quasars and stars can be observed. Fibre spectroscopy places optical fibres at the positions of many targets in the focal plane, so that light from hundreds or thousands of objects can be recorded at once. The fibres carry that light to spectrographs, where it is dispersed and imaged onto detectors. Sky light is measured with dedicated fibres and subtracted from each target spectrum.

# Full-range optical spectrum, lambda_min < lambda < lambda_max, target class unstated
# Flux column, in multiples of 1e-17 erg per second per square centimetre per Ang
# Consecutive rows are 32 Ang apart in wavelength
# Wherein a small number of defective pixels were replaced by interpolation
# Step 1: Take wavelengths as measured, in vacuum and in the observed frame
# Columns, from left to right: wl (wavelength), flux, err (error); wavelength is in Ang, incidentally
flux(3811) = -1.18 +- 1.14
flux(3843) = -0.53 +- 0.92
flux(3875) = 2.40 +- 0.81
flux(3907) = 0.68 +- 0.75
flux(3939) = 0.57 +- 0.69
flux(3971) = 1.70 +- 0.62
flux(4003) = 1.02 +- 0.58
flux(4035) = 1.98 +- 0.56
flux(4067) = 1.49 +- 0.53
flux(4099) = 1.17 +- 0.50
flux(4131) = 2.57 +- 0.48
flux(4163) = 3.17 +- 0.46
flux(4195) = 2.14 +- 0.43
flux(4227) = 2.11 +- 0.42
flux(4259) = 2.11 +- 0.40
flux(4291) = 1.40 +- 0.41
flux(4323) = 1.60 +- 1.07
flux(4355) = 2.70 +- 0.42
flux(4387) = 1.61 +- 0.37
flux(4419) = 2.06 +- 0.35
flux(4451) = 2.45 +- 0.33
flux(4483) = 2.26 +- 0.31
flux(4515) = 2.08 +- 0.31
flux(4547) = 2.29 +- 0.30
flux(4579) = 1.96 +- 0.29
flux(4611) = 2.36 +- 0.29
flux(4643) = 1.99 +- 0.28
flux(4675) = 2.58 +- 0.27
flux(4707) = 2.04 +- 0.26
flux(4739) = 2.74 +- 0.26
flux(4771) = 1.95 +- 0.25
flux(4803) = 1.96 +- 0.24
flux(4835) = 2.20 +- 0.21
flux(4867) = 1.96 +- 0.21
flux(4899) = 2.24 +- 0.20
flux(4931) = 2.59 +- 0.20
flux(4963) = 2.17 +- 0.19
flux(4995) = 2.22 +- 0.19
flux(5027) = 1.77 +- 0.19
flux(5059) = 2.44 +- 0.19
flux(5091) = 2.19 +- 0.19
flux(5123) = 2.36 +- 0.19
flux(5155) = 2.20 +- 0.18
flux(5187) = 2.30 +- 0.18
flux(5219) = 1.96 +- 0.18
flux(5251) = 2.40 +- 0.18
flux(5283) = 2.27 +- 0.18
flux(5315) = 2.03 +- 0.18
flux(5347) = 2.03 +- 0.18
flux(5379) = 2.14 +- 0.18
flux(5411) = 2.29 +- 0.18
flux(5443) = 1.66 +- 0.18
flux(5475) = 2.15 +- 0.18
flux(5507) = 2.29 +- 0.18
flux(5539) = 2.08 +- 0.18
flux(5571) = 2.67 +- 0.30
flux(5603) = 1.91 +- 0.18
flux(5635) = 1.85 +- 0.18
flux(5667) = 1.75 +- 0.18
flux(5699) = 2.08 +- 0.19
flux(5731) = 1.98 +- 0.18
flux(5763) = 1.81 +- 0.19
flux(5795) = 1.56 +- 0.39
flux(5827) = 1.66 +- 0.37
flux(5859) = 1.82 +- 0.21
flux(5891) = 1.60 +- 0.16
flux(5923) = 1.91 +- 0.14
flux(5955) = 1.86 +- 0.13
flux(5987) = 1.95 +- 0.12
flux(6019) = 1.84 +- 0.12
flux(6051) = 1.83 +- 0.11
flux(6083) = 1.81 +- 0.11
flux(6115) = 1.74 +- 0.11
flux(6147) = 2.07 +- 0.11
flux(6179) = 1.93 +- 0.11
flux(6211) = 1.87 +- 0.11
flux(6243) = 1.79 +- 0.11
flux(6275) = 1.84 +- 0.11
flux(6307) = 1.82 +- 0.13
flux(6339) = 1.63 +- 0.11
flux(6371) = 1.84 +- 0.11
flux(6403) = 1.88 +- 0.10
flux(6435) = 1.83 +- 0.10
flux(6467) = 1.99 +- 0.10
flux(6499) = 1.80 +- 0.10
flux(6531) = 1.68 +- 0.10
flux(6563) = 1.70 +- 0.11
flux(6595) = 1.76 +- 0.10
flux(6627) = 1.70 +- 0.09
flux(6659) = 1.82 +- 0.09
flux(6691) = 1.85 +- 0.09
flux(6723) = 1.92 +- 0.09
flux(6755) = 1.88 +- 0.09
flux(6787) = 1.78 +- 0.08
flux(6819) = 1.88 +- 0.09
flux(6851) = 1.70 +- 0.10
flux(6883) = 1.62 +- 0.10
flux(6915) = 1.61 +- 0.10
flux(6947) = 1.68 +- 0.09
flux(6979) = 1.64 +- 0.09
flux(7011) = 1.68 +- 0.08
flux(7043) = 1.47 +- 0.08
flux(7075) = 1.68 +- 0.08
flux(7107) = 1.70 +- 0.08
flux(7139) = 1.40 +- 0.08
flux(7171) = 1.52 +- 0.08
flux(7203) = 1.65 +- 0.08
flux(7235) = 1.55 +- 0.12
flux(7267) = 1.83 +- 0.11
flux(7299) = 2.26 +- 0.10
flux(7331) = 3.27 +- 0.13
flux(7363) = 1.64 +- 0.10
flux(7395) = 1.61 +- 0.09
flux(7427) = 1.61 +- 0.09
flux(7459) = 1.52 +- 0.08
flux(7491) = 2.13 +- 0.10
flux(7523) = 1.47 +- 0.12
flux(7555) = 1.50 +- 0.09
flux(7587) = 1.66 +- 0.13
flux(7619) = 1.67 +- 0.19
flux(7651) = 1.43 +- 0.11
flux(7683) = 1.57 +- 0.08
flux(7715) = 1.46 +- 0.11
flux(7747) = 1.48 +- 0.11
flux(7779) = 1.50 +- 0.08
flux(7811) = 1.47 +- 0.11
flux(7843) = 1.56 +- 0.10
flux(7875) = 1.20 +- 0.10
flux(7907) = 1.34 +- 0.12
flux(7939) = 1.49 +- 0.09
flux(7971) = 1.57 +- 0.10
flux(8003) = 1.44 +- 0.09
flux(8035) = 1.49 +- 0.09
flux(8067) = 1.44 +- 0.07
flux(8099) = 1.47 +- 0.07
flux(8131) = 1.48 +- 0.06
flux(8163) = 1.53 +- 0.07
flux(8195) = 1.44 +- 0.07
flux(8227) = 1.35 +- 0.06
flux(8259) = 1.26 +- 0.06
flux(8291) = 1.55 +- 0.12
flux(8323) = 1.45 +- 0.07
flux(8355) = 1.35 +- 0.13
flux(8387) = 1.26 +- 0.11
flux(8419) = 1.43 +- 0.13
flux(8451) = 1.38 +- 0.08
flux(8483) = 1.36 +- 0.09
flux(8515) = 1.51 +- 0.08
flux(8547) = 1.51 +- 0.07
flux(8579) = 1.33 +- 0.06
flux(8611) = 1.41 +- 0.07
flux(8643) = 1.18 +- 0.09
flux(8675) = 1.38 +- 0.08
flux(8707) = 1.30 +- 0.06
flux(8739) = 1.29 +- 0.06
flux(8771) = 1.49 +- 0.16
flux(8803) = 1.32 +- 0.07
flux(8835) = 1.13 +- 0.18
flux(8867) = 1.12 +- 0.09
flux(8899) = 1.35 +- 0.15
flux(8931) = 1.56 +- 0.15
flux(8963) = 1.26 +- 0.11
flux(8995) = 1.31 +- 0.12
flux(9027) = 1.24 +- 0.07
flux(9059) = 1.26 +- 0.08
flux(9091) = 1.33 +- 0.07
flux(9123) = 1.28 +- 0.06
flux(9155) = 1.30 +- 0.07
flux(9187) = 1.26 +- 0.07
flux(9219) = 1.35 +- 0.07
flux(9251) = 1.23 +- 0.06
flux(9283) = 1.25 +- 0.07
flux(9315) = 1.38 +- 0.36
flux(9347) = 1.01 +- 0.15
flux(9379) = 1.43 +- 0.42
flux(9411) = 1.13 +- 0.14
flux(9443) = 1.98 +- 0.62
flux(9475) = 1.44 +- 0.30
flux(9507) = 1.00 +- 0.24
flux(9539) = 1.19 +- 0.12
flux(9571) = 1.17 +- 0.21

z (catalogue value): 0.114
